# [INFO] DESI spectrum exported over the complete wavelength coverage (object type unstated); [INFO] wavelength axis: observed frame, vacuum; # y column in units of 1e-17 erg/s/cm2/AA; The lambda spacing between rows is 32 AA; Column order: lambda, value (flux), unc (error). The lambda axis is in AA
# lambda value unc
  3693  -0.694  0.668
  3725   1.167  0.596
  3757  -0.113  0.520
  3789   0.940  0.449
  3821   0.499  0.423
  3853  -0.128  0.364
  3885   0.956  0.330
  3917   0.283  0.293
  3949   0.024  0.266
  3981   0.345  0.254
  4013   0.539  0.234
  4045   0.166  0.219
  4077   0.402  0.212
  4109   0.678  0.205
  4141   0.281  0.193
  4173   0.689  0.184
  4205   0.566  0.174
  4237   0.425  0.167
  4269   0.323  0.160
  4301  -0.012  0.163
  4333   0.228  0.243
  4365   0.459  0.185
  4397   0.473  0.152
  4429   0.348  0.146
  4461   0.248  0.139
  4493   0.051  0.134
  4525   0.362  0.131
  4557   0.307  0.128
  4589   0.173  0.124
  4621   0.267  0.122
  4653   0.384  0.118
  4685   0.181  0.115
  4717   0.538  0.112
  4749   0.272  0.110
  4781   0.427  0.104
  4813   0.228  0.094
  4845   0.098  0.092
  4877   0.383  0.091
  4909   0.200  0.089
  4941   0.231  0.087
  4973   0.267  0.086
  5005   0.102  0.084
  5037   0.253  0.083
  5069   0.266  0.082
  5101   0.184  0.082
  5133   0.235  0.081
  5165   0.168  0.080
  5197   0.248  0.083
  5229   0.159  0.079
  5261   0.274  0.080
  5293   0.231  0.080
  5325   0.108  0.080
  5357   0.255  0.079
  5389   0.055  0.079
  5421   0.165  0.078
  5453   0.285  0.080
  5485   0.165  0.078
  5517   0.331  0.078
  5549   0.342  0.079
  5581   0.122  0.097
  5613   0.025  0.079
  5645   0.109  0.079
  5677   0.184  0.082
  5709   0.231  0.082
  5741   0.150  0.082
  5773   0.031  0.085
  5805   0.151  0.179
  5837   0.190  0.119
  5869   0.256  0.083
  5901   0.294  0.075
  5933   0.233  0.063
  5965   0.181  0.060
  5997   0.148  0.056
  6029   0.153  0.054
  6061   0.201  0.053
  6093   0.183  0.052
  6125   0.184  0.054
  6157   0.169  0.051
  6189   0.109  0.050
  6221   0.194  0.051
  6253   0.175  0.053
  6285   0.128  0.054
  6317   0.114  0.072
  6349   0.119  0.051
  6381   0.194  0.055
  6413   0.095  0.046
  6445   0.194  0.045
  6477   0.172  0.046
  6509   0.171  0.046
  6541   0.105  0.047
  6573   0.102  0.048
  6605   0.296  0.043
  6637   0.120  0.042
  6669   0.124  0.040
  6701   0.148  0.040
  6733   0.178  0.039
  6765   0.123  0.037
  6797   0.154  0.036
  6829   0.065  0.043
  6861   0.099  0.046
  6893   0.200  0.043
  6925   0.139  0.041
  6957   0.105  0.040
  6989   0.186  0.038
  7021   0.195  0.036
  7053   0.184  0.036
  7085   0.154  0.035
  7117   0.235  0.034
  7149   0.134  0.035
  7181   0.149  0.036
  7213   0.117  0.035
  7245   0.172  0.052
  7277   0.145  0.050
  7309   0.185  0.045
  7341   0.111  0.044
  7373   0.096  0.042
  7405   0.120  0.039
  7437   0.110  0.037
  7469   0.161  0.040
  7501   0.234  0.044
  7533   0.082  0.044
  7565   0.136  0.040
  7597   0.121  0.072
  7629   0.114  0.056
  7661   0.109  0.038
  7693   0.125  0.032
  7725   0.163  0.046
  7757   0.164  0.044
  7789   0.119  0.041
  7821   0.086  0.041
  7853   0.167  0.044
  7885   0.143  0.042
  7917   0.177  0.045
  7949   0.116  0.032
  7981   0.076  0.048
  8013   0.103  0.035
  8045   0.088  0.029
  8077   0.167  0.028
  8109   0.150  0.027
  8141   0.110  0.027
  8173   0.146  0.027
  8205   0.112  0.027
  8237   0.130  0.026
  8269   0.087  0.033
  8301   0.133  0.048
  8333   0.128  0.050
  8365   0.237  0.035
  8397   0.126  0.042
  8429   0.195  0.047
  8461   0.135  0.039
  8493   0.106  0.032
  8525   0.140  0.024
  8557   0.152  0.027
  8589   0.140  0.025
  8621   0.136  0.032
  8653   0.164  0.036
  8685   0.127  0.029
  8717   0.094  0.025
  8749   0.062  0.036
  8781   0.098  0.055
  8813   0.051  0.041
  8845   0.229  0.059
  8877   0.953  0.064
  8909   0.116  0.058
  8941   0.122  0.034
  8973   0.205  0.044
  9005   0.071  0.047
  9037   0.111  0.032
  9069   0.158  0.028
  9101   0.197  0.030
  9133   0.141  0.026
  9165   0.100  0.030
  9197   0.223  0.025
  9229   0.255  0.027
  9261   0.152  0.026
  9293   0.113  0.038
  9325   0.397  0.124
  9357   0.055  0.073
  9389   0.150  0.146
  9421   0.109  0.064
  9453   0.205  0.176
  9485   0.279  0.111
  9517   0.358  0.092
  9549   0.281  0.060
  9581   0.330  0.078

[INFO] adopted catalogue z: 1.38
